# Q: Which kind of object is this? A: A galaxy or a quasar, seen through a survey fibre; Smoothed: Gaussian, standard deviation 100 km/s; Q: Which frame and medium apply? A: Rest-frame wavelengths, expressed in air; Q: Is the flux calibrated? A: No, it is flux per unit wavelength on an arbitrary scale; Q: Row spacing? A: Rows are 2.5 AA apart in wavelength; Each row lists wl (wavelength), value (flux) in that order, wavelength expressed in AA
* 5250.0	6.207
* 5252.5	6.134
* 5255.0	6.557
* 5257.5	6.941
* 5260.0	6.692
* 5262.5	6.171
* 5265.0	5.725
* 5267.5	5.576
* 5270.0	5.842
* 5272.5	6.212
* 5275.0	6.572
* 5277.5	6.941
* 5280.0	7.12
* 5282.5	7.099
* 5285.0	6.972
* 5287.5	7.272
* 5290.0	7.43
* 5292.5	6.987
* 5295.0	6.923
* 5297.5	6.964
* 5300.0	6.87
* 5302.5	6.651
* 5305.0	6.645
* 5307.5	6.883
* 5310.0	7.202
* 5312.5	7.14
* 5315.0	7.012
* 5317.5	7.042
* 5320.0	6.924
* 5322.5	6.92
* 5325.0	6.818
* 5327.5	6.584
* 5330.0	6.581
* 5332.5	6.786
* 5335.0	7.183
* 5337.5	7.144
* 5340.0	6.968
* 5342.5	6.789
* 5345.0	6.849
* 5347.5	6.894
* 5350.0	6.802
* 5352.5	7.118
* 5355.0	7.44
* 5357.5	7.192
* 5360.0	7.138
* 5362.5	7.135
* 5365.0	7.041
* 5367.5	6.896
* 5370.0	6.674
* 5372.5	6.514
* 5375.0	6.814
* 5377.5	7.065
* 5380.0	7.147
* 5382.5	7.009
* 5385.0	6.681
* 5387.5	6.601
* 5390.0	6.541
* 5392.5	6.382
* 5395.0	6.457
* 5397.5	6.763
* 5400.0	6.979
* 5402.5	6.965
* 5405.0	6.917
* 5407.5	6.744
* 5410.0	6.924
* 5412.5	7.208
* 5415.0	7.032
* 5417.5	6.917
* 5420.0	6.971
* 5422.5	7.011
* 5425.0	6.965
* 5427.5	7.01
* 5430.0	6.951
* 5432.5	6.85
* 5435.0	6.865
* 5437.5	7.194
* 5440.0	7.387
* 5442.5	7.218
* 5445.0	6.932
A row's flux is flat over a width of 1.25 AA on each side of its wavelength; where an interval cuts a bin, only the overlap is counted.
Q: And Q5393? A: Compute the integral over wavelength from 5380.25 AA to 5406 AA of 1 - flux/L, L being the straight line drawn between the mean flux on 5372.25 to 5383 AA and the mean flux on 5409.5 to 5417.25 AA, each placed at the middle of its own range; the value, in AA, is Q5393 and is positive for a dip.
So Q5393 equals 0.9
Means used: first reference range 6.94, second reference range 7.05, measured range 6.74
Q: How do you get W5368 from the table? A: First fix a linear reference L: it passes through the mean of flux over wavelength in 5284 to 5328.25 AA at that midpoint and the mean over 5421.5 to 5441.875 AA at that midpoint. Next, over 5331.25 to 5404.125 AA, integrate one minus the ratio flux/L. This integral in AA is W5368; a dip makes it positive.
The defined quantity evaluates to 1.06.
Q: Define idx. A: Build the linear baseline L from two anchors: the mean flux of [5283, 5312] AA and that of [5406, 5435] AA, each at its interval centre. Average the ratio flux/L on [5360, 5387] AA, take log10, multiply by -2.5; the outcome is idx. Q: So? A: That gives 0.011 mag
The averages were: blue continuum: 6.99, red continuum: 6.96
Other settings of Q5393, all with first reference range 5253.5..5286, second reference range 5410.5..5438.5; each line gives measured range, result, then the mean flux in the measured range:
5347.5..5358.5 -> -0.6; 7.11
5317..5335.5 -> -0.4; 6.83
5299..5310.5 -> -0.4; 6.83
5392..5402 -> 0.3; 6.69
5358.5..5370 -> -0.4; 7.01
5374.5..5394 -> 0.2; 6.77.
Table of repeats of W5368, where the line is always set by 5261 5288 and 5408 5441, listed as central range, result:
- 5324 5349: -0.6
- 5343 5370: -1.0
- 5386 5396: 0.6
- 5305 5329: -1.1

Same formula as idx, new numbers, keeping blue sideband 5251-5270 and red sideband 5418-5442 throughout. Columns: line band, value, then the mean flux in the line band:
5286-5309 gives -0.09 mag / 6.96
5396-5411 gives 0.00 mag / 6.87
